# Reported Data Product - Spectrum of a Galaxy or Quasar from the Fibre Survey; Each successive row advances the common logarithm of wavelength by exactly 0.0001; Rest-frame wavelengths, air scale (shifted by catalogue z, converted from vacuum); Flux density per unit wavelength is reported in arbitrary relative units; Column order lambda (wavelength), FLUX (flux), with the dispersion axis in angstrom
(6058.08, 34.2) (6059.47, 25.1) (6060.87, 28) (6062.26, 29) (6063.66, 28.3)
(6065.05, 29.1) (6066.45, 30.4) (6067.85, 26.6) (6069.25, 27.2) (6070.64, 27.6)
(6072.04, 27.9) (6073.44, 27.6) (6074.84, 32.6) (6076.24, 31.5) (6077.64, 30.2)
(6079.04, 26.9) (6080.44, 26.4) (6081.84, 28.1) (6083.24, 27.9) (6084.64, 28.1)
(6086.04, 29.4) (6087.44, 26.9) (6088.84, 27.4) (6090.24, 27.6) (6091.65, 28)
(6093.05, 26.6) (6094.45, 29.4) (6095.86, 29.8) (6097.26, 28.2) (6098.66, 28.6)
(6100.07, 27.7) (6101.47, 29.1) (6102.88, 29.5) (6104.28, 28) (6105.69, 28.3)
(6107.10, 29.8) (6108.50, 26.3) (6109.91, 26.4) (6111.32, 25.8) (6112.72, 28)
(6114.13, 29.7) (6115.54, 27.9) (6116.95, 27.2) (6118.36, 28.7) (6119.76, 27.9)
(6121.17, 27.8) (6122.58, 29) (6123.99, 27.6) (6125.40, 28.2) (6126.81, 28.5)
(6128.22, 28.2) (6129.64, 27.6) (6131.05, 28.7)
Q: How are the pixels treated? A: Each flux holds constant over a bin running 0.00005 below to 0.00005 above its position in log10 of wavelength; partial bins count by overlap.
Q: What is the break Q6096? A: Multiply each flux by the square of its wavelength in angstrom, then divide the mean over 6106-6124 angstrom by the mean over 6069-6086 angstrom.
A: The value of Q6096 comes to 0.99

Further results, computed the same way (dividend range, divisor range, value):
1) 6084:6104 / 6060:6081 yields 1.00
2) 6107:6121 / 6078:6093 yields 1.01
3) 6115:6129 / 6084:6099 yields 1.01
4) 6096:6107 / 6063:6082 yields 1.01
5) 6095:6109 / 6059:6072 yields 1.03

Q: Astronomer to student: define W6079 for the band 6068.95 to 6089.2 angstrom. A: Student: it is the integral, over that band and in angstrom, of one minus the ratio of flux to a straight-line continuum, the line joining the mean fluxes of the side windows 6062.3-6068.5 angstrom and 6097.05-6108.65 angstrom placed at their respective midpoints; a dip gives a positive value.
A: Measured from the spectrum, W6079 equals 0.1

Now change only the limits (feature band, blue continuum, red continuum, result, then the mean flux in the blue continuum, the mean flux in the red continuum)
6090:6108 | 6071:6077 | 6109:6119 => -0.06 angstrom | 29.7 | 27.6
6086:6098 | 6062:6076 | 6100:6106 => 0.24 angstrom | 28.7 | 28.6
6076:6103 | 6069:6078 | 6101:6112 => 0.29 angstrom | 29.3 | 27.9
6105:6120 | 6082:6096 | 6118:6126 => 0.18 angstrom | 28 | 28.2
